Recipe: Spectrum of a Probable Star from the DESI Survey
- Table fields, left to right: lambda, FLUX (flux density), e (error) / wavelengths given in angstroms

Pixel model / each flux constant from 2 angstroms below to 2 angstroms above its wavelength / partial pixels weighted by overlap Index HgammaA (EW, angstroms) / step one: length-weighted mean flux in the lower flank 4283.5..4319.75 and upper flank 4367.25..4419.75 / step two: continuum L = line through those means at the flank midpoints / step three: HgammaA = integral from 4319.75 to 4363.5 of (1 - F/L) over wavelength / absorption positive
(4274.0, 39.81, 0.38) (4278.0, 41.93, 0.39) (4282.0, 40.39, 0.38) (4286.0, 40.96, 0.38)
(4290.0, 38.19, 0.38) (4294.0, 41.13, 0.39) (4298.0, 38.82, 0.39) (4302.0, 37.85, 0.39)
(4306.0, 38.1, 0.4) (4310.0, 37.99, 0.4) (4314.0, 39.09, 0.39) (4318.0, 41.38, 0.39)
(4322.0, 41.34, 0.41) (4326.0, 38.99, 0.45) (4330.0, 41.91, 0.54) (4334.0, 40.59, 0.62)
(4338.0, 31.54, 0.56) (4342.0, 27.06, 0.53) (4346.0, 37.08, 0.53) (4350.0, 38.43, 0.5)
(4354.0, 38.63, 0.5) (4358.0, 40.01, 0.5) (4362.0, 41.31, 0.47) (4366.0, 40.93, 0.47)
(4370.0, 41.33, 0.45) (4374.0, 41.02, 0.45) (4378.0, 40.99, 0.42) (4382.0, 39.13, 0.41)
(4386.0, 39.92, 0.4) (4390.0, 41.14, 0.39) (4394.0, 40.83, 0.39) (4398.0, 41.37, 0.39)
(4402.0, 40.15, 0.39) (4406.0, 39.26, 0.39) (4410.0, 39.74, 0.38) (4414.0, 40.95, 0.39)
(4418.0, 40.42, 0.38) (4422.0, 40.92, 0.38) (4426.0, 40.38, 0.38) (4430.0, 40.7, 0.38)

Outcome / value 2.1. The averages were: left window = 39.3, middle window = 37.9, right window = 40.5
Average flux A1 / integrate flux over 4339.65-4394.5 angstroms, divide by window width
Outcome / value 39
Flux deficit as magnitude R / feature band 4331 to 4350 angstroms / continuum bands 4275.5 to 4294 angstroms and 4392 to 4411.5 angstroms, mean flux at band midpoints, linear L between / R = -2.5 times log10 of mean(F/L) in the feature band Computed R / 0.16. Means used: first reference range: 40.4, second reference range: 40.3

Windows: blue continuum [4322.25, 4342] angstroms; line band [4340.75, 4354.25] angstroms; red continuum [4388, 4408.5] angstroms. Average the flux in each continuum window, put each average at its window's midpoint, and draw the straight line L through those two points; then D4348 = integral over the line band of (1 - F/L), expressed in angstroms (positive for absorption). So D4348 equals 1.00 angstroms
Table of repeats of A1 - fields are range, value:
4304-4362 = 38.1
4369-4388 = 40.4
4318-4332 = 40.8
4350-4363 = 39.6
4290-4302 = 39.3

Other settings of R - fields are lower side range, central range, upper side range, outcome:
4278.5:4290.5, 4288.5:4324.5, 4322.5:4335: 0.03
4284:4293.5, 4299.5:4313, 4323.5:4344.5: 0.01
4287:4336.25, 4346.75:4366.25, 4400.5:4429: 0.01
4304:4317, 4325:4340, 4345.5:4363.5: 0.02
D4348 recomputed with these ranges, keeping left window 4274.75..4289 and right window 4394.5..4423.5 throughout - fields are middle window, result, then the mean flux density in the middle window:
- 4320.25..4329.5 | 0.1 angstroms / 40.4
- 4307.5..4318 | 0.4 angstroms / 39.1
